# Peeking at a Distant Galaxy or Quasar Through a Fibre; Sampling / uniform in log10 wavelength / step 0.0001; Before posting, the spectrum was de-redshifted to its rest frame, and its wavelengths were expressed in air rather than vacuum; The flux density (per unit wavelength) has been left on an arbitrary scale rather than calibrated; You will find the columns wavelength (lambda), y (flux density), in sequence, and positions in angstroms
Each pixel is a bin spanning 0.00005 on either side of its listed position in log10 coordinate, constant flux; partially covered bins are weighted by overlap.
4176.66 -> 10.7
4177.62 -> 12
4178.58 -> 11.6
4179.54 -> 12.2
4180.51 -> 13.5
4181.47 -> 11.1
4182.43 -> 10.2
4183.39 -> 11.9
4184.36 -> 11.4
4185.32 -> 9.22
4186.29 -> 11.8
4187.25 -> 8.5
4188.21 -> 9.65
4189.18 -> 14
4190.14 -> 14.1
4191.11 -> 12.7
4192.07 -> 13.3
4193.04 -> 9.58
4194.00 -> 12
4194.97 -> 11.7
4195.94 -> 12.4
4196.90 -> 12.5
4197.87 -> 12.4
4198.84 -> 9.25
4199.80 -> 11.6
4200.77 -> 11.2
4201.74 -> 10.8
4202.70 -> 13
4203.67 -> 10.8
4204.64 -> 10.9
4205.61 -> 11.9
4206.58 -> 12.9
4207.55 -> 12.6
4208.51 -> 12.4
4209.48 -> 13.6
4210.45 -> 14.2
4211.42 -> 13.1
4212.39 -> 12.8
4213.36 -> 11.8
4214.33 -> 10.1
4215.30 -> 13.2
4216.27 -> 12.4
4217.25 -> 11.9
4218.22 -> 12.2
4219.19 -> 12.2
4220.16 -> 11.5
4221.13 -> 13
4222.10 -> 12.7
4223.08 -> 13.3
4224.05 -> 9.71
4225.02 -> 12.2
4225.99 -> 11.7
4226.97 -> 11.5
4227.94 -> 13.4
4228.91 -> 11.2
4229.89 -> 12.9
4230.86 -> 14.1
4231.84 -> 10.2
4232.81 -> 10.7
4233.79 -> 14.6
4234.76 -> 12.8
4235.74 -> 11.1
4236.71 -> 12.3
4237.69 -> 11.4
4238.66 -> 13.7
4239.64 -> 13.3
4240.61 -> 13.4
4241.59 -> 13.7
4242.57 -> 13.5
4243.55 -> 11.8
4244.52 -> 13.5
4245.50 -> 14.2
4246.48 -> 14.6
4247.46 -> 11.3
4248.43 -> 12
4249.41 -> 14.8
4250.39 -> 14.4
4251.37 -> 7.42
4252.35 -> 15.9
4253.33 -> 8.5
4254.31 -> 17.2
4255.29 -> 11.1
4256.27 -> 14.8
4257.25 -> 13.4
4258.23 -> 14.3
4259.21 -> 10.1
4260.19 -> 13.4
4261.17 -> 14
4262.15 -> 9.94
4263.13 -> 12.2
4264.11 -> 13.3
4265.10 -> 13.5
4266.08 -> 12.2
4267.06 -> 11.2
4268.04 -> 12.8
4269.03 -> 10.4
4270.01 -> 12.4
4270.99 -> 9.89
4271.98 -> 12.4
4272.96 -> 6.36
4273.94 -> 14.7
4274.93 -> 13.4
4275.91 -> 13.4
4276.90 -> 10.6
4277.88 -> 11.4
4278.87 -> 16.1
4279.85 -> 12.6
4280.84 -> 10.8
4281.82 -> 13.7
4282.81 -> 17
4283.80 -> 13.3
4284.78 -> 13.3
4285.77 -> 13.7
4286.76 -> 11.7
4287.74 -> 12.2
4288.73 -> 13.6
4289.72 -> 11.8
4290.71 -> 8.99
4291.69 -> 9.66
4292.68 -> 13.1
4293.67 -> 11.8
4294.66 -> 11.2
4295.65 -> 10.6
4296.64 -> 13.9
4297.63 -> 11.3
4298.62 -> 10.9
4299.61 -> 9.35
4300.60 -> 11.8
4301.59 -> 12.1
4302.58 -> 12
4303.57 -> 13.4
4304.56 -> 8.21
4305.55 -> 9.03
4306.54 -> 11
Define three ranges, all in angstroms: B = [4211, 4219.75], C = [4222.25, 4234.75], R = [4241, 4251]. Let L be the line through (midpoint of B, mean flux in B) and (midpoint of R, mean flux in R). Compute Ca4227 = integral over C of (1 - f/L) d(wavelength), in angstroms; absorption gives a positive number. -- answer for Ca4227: 0.5 angstroms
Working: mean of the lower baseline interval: 12.2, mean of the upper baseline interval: 13.3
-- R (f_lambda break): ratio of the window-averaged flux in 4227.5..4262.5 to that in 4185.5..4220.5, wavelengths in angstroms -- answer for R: 1.07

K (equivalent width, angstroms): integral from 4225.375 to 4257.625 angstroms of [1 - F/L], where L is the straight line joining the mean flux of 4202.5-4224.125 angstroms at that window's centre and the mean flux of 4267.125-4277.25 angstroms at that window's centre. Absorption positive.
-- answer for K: -2.0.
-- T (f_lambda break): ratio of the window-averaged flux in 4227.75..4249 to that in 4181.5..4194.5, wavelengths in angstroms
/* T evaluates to 1.11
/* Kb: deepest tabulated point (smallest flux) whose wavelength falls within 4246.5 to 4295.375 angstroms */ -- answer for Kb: 6.36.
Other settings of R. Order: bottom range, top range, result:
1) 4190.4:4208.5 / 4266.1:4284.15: 1.05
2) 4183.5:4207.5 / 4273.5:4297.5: 1.09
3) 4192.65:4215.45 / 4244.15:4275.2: 1.04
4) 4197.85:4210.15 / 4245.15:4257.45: 1.10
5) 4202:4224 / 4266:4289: 1.01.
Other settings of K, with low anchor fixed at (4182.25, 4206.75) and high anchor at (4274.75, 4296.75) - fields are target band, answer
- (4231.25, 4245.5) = -0.8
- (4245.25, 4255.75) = -0.6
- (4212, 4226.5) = -0.3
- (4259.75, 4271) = 0.1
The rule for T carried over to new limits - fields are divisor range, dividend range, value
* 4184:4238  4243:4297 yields 1.04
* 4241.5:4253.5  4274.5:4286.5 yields 1.03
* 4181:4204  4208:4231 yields 1.08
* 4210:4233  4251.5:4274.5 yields 1.01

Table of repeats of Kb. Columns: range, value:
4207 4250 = 9.71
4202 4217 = 10.1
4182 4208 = 8.5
